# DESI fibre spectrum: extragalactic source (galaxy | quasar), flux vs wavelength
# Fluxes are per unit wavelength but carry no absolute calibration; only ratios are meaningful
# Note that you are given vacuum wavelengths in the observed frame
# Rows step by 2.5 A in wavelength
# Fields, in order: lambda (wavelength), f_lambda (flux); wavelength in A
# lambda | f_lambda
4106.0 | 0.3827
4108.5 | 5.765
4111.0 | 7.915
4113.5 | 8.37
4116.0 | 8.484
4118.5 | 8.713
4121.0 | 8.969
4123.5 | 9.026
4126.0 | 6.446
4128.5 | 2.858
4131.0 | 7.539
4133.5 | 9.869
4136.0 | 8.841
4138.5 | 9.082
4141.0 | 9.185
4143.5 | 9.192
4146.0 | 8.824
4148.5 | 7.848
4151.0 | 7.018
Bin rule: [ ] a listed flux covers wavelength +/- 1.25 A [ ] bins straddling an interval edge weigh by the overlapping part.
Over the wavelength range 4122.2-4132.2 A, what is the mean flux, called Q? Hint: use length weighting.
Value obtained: 6.47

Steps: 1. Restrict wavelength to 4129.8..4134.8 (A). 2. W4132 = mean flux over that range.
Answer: 8.72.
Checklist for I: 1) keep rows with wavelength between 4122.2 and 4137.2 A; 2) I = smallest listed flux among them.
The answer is 2.858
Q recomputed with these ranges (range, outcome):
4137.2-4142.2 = 9.13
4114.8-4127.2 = 8.33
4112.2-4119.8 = 8.52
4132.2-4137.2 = 9.34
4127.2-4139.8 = 7.64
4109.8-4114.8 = 8.15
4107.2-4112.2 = 6.76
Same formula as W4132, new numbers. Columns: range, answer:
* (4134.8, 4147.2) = 9.03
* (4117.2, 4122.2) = 8.84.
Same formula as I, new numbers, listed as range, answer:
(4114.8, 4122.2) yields 8.484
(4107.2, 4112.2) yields 5.765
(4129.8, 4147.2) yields 7.539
